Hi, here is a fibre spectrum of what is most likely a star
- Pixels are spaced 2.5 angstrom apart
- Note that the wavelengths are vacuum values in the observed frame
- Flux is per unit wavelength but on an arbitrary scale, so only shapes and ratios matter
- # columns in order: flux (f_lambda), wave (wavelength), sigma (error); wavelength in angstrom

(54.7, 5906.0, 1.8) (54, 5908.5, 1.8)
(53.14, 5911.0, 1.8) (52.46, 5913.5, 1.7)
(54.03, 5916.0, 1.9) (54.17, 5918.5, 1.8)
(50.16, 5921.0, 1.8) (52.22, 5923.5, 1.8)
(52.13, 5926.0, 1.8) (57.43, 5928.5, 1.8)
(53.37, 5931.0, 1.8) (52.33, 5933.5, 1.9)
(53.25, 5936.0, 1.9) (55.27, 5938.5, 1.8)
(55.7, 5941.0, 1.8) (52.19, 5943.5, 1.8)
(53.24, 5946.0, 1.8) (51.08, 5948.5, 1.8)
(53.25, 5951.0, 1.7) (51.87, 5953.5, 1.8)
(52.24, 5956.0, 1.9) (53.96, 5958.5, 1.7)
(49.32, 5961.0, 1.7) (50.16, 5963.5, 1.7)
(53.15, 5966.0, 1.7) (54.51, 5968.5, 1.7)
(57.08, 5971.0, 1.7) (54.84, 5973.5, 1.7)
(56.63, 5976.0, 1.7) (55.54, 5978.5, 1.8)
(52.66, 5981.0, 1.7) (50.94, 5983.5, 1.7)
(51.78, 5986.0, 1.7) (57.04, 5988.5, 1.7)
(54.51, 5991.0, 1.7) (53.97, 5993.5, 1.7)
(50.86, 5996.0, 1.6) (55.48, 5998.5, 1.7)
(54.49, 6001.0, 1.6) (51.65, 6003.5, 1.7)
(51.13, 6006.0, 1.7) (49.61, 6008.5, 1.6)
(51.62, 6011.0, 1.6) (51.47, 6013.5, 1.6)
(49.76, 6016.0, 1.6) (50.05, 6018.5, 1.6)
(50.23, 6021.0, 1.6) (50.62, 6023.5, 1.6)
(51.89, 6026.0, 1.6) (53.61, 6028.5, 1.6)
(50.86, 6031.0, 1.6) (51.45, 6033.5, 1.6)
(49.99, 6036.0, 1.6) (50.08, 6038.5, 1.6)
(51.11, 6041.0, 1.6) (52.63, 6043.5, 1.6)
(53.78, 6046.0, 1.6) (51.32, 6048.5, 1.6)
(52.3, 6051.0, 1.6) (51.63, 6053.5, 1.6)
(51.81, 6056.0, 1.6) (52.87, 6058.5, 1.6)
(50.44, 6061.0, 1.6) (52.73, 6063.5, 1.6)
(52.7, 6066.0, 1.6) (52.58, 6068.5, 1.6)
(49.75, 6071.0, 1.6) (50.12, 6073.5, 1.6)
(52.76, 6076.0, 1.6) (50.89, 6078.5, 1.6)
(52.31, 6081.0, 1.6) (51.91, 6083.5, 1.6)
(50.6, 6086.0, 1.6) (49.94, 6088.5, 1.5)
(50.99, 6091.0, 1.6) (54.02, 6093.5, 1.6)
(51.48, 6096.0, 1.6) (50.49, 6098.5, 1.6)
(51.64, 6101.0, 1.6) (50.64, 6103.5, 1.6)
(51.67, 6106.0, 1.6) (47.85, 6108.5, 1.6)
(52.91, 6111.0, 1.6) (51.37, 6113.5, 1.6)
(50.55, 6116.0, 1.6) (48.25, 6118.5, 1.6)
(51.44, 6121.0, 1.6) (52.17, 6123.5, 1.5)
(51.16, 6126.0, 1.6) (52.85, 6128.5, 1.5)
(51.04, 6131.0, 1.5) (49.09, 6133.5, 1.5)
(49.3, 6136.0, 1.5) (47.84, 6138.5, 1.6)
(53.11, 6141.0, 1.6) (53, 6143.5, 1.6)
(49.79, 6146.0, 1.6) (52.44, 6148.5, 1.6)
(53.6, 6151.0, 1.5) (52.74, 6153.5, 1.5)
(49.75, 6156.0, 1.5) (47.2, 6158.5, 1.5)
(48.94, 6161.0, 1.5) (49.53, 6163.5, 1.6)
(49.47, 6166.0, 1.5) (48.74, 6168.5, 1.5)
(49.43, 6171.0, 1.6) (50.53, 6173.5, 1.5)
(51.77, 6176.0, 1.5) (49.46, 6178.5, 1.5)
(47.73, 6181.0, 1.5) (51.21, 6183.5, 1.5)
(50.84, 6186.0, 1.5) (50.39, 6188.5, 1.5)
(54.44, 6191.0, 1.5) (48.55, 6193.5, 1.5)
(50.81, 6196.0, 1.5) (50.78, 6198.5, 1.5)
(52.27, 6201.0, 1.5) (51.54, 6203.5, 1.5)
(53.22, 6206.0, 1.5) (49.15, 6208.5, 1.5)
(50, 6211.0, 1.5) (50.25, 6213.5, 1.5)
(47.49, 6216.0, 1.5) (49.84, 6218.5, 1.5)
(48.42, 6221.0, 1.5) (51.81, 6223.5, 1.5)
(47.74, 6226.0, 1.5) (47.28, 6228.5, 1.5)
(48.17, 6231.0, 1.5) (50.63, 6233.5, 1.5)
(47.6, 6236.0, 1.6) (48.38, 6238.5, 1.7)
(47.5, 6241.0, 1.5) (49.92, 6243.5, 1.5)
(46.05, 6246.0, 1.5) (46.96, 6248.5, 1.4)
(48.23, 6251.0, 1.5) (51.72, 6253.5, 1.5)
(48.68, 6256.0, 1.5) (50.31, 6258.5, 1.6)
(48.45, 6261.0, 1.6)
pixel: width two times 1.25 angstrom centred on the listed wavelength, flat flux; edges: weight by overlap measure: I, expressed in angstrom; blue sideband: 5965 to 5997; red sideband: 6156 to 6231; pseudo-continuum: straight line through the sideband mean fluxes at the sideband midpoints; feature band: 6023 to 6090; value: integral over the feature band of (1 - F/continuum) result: 1.3 angstrom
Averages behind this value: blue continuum 54.1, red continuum 49.9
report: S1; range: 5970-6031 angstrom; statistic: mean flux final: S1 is 52.8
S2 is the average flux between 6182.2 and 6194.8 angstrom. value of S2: 51.1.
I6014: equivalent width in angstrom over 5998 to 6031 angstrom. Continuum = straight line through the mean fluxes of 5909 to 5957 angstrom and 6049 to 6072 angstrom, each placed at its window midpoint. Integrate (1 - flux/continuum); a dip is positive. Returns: 0.5 angstrom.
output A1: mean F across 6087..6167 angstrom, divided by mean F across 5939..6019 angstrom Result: 1.0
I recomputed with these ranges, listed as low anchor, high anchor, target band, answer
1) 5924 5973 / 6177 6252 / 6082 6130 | -0.1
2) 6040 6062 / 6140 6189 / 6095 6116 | 0.1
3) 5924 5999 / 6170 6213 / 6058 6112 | 0.6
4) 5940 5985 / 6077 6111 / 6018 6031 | 0.2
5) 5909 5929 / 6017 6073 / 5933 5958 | -0.2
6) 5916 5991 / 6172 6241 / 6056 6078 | 0.1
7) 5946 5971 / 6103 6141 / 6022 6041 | 0.2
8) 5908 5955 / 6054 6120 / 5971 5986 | -0.4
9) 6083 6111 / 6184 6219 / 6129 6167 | 0.3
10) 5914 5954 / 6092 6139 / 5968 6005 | -1.1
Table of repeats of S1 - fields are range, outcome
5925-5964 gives 53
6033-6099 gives 51.6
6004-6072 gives 51.4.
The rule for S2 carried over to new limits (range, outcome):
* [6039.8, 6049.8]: 52.2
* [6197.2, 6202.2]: 51.5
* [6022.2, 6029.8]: 52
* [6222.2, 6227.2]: 49.8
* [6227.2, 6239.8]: 48.4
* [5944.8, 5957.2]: 52.3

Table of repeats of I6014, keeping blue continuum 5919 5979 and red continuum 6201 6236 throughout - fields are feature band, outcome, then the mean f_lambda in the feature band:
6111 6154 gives -0.28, 51.2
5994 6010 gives 0.11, 52.3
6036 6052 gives 0.10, 51.7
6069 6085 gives 0.08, 51.3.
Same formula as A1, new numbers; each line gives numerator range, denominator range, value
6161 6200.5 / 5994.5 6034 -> 0.97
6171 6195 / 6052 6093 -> 0.98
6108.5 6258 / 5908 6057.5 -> 0.95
